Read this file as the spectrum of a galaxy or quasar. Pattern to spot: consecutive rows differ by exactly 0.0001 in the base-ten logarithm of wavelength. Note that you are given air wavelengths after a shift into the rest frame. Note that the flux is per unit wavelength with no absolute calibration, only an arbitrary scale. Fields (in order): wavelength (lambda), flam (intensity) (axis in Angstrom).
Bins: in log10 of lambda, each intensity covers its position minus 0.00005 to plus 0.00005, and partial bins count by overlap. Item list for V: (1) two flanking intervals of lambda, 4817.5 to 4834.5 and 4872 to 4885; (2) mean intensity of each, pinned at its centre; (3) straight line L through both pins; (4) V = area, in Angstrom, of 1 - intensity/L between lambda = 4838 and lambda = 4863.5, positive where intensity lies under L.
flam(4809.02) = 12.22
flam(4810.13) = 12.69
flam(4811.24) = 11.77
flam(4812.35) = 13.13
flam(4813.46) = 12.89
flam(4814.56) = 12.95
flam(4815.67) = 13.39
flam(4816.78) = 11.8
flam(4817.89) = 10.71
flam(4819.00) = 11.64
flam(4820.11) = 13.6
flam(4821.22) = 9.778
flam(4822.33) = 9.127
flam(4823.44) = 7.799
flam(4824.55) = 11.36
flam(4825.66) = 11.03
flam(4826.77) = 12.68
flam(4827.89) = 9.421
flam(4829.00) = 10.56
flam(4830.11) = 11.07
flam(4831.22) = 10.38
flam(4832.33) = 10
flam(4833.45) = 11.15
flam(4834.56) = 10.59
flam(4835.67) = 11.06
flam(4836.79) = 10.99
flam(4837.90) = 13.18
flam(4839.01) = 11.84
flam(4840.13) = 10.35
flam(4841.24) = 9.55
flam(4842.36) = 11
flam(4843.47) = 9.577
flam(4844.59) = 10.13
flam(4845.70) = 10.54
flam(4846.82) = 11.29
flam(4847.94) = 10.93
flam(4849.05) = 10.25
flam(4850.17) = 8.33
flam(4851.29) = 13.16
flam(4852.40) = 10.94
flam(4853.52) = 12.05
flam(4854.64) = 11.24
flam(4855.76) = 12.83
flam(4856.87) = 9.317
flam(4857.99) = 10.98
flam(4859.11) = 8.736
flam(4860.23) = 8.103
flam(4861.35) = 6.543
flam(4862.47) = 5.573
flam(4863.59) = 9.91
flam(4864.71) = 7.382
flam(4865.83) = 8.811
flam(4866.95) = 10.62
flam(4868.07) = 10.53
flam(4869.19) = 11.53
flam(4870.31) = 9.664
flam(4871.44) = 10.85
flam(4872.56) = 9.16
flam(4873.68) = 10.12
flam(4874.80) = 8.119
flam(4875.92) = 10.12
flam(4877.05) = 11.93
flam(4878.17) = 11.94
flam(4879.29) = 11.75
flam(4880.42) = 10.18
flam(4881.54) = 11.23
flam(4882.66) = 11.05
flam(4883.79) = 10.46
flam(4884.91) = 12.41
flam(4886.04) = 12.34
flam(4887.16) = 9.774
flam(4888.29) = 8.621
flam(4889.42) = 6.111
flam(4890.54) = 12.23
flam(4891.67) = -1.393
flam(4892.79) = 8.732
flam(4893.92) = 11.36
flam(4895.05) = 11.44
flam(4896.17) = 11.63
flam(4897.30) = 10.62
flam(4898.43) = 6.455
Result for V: 1.1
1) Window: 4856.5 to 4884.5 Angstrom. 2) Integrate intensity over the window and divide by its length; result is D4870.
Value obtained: 9.8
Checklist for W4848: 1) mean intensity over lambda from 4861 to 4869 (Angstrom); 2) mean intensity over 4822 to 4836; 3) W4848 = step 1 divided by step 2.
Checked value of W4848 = 0.8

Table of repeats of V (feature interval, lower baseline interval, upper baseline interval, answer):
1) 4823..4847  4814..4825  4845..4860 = 0.63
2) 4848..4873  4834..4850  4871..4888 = 2.03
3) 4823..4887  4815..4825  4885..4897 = -1.87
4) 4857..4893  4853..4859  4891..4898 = 1.40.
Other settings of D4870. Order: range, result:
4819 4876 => 10.3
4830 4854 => 10.8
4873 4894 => 9.81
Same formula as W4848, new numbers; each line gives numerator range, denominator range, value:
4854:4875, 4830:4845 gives 0.88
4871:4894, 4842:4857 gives 0.90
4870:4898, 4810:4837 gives 0.89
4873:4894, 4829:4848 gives 0.91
